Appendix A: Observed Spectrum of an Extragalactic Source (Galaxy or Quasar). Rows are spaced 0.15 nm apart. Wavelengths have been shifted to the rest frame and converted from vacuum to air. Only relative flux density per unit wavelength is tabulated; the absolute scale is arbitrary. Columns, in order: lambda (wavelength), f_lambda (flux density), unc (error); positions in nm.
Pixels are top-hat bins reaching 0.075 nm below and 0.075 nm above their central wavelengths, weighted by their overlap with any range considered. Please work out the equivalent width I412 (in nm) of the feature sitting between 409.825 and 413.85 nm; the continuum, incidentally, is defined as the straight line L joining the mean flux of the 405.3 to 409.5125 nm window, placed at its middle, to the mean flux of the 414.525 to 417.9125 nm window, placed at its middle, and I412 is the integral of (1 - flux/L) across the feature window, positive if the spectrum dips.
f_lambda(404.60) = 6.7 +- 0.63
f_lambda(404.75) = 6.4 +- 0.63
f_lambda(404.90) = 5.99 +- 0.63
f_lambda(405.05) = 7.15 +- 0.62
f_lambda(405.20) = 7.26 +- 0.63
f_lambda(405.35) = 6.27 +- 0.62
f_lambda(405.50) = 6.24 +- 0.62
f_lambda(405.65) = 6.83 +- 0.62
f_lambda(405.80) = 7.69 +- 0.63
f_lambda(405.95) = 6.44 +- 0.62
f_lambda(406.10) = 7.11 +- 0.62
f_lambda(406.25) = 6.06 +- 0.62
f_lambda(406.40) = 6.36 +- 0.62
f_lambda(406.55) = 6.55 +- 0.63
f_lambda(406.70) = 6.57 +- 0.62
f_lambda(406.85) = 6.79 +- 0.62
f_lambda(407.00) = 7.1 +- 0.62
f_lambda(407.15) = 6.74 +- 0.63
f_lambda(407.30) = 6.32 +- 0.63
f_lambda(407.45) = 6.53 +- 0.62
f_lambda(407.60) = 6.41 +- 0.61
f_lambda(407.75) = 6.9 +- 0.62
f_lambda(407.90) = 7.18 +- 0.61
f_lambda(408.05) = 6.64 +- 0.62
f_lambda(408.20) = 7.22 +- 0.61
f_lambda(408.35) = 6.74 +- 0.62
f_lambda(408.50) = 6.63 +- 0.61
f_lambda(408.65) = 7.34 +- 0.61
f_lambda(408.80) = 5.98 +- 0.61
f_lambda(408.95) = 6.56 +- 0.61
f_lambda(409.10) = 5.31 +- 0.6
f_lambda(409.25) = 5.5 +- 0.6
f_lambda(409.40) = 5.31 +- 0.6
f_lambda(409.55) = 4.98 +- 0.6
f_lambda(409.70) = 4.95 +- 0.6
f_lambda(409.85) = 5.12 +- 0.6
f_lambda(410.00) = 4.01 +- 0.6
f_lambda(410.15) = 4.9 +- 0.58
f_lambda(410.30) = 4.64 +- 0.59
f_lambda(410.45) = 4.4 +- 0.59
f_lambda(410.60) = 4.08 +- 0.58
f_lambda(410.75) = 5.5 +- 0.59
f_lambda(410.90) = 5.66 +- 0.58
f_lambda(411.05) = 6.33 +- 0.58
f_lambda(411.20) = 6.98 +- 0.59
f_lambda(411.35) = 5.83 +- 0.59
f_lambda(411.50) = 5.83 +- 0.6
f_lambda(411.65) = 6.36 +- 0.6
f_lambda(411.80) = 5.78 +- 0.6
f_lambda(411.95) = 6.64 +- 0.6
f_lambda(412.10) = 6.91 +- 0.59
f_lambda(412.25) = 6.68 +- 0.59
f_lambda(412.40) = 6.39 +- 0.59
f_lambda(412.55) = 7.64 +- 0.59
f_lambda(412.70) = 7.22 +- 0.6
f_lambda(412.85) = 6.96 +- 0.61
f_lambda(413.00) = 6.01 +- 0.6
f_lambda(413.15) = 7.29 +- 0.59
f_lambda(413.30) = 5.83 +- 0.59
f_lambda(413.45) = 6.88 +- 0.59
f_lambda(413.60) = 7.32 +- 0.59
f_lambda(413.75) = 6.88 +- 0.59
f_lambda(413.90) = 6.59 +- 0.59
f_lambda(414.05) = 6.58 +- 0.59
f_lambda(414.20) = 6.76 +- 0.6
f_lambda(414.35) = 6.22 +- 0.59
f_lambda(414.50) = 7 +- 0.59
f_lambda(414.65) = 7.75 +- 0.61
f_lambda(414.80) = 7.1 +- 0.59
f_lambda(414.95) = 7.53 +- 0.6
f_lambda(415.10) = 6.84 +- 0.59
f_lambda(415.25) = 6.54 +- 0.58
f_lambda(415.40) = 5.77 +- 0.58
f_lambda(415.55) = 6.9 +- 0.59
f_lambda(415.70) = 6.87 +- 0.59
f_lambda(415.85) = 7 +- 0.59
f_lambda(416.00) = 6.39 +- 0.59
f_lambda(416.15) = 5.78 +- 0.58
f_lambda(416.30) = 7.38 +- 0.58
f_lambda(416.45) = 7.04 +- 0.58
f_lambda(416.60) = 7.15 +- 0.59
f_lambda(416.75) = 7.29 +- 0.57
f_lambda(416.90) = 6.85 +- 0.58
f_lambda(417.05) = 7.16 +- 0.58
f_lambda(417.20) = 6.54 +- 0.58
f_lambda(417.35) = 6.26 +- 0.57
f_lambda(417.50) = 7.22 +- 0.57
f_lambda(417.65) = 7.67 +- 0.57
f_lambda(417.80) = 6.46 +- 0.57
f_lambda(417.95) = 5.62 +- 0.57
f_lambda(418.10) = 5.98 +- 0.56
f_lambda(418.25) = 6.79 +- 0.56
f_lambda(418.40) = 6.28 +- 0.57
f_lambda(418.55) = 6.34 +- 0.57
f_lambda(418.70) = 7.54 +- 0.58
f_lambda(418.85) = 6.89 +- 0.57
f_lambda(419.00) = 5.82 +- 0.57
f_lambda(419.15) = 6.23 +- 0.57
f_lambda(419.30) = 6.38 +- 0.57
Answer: 0.37 nm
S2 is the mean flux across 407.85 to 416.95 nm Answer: 6.35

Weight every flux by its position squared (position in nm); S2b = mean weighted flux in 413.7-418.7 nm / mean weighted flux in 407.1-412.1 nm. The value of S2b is 1.18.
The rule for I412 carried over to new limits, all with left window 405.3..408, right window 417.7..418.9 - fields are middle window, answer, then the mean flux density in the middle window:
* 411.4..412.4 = 0.04 nm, 6.36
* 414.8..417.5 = -0.11 nm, 6.8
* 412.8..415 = -0.09 nm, 6.84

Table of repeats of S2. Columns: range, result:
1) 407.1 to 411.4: 5.88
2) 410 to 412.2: 5.66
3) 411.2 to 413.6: 6.59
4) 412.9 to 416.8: 6.79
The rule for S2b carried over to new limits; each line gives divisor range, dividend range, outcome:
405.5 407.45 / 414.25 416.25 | 1.05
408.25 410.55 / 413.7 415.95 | 1.27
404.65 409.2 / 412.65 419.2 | 1.06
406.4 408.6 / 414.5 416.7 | 1.06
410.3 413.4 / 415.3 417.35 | 1.12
